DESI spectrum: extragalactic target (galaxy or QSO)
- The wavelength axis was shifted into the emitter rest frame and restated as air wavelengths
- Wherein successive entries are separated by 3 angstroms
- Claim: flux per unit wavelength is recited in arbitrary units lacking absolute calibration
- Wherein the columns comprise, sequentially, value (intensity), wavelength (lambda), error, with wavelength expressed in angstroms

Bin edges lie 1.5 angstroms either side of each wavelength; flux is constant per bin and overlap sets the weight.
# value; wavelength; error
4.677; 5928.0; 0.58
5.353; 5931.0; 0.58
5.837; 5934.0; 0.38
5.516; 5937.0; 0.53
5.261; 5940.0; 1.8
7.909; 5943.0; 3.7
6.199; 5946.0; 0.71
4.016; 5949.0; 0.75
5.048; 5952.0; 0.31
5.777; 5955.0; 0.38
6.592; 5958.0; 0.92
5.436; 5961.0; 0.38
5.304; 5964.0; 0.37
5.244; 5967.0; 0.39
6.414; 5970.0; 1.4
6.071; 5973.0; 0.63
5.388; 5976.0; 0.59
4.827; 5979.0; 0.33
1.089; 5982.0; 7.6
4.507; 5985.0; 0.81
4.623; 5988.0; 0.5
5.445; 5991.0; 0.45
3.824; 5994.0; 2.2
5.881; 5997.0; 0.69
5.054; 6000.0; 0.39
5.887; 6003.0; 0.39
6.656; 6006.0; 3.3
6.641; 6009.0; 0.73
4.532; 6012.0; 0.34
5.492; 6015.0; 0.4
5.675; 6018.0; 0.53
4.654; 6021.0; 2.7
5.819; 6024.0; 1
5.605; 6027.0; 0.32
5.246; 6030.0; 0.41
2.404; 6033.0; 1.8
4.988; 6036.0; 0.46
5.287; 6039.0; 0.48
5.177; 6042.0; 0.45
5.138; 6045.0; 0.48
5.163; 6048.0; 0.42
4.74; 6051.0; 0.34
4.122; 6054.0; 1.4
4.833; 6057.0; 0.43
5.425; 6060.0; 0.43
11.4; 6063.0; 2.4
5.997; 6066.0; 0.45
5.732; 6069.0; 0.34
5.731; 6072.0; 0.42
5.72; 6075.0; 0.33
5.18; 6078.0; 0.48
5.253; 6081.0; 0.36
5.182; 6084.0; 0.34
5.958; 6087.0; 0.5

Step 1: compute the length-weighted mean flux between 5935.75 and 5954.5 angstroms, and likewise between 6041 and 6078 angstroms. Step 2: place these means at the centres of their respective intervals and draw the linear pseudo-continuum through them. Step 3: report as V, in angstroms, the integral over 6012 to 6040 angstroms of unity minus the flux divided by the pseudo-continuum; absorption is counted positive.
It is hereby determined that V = 3.60 angstroms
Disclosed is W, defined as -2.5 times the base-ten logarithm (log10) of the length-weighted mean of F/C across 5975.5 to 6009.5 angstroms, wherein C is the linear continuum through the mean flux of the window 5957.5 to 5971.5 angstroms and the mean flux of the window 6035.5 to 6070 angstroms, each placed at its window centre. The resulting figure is 0.16 mag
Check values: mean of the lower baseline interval 5.74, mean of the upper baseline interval 5.69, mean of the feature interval 4.92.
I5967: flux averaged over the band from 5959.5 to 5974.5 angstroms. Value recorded 5.69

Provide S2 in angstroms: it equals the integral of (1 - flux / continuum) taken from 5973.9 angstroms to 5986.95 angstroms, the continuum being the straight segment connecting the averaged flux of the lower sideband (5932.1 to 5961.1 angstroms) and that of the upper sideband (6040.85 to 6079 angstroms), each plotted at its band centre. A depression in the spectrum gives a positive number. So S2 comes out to 3.8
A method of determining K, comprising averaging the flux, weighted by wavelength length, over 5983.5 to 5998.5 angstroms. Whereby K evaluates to 4.86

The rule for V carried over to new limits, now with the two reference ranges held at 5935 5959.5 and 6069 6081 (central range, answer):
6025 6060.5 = 4.8 angstroms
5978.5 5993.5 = 4.4 angstroms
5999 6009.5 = -0.7 angstroms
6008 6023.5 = 0.7 angstroms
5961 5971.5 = 0.2 angstroms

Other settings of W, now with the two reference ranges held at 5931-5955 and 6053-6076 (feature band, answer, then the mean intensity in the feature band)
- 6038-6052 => 0.19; 5.11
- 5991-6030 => 0.09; 5.47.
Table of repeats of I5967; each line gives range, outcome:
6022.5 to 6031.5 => 5.56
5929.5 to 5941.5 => 5.49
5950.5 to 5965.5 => 5.63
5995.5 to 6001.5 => 5.47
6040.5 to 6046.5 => 5.16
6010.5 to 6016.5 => 5.01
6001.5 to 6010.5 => 6.39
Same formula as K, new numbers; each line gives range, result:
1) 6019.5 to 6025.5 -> 5.24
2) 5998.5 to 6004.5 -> 5.47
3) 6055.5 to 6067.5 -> 6.91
